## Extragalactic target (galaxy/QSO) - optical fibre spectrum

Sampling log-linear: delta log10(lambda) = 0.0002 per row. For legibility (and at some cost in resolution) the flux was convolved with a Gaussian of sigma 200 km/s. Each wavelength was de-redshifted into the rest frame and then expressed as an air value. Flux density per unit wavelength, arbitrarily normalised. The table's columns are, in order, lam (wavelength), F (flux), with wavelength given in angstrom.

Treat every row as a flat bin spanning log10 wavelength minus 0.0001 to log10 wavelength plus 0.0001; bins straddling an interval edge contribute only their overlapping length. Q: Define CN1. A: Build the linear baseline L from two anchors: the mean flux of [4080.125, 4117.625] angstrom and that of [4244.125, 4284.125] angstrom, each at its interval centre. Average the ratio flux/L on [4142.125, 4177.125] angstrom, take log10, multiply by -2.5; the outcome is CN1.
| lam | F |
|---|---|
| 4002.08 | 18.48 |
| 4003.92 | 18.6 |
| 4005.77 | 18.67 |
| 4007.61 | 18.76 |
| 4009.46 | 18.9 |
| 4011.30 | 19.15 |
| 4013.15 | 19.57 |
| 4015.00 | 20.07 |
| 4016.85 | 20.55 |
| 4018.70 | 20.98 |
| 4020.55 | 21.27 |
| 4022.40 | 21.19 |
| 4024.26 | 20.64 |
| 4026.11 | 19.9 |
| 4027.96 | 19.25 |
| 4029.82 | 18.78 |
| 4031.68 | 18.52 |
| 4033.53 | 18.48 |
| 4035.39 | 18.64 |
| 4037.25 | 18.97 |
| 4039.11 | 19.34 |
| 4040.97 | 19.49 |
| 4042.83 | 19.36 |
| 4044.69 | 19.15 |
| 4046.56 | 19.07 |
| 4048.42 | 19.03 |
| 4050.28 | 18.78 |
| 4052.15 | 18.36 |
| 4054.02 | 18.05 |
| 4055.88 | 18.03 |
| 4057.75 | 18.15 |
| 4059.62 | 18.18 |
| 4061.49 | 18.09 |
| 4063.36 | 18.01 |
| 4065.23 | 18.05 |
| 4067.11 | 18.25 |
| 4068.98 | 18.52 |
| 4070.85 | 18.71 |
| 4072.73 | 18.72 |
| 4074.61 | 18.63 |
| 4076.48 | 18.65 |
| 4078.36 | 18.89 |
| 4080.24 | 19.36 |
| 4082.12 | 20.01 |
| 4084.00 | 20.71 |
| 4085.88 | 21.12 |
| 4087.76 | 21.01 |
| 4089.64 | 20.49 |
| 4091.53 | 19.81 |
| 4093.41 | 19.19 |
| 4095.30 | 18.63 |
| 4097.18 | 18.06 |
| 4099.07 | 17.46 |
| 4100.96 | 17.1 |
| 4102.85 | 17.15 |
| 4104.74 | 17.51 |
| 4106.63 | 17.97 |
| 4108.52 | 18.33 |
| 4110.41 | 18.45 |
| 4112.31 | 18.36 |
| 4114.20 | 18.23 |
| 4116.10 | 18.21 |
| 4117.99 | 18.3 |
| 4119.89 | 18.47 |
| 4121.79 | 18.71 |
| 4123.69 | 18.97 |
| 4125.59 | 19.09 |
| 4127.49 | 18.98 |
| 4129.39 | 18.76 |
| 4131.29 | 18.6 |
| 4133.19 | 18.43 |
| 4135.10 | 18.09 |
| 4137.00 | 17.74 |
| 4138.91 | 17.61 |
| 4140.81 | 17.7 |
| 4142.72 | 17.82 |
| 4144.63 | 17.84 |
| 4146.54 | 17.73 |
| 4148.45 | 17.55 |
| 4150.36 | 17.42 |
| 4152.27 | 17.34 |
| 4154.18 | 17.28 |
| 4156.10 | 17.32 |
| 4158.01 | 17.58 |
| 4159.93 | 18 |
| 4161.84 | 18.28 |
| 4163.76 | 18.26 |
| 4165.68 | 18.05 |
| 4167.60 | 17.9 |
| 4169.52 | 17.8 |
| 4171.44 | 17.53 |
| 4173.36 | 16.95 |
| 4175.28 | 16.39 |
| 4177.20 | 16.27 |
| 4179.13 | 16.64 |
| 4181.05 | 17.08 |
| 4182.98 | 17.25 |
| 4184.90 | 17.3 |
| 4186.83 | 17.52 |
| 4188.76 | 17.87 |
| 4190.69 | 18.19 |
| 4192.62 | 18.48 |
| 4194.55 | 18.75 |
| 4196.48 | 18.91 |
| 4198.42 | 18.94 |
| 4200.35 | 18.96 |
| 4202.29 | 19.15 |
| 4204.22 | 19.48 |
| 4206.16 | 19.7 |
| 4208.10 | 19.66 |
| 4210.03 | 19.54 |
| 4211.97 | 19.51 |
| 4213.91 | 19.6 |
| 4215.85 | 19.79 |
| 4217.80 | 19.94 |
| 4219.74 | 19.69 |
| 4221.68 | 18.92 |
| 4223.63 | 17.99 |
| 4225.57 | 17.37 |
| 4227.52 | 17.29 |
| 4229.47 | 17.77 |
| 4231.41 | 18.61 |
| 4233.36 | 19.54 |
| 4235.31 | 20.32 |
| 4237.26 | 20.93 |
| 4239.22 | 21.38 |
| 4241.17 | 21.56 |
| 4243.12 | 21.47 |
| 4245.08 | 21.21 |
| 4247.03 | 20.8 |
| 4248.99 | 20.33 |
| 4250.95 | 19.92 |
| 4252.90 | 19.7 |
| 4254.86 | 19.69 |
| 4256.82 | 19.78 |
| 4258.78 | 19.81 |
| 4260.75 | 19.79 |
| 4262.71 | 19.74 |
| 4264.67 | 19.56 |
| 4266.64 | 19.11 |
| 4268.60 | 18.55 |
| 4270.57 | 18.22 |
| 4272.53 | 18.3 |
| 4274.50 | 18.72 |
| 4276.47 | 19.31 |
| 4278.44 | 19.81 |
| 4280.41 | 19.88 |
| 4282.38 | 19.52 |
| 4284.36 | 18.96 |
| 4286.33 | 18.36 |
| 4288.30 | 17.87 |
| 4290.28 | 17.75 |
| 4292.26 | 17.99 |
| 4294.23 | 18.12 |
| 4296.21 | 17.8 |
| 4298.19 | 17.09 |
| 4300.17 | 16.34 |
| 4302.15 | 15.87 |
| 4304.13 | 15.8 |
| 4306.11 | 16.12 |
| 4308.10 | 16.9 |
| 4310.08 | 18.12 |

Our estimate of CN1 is 0.09 mag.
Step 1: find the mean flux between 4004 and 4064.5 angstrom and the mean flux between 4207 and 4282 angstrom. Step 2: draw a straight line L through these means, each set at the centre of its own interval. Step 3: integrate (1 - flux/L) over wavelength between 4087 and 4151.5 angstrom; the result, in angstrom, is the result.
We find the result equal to 3.3 angstrom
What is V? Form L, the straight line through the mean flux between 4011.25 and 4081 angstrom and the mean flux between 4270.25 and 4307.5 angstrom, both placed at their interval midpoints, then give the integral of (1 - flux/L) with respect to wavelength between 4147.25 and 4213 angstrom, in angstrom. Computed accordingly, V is 1.5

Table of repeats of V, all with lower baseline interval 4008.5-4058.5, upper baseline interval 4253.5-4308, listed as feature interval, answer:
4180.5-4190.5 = 0.7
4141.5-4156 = 1.0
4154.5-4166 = 0.6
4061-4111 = 0.9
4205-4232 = -0.5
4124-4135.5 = 0.2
